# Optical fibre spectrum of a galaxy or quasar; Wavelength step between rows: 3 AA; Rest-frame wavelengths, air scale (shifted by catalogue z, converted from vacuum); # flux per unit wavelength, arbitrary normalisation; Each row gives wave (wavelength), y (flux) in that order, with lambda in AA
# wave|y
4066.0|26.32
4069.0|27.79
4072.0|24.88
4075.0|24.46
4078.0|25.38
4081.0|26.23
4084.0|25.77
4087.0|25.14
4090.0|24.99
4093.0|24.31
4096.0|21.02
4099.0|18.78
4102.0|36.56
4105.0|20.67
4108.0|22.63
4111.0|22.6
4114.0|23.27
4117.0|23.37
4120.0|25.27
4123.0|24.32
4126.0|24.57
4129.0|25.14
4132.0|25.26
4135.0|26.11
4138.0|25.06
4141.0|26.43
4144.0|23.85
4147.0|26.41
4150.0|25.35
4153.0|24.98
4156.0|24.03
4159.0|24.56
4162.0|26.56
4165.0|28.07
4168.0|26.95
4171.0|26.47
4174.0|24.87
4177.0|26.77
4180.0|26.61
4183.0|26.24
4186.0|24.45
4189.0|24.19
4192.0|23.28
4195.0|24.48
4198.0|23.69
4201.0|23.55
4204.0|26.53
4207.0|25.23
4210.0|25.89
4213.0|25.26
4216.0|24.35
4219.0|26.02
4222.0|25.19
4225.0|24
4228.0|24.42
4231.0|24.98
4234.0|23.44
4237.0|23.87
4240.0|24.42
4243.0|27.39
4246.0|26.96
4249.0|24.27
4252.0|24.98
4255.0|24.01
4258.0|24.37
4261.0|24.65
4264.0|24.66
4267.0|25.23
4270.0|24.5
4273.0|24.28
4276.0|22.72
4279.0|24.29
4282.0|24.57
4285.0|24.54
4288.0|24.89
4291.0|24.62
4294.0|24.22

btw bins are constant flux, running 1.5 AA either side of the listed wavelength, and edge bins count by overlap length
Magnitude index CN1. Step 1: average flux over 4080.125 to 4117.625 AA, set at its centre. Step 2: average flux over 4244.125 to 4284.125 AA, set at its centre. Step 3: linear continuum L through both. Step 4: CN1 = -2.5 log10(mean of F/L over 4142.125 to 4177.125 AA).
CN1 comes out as -0.058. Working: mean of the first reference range 24.2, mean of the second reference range 24.6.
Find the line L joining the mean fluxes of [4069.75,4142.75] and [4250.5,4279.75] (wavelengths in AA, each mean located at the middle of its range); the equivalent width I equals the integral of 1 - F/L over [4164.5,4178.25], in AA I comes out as -1.1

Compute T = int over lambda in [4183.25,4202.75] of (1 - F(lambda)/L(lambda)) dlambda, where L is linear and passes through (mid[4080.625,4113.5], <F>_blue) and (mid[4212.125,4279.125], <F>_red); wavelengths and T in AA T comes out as 0.4 AA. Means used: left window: 24.3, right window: 24.7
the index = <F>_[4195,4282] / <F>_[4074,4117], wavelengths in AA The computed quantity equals 1.0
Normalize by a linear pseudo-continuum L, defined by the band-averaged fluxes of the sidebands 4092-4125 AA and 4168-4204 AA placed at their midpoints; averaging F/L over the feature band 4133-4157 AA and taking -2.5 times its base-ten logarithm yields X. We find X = -0.04 mag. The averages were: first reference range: 23.9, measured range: 25.3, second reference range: 25.1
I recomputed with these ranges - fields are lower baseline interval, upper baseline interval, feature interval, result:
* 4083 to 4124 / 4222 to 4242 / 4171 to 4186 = -1.1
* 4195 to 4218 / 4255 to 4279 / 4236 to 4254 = -0.6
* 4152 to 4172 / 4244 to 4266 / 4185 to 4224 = 1.1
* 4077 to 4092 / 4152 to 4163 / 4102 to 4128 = 1.2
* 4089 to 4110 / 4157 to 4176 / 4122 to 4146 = 0.0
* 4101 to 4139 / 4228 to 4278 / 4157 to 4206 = -1.4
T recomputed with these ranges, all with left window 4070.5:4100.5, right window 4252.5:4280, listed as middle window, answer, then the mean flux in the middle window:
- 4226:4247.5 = -0.7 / 25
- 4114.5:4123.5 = 0.0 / 24.2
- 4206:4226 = -0.7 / 25.2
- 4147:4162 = -0.6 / 25.1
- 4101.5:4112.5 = -0.2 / 24.6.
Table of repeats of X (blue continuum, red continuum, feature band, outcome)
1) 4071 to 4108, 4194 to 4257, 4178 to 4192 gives -0.01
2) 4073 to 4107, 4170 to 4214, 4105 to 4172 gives 0.00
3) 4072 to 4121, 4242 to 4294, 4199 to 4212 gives -0.03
